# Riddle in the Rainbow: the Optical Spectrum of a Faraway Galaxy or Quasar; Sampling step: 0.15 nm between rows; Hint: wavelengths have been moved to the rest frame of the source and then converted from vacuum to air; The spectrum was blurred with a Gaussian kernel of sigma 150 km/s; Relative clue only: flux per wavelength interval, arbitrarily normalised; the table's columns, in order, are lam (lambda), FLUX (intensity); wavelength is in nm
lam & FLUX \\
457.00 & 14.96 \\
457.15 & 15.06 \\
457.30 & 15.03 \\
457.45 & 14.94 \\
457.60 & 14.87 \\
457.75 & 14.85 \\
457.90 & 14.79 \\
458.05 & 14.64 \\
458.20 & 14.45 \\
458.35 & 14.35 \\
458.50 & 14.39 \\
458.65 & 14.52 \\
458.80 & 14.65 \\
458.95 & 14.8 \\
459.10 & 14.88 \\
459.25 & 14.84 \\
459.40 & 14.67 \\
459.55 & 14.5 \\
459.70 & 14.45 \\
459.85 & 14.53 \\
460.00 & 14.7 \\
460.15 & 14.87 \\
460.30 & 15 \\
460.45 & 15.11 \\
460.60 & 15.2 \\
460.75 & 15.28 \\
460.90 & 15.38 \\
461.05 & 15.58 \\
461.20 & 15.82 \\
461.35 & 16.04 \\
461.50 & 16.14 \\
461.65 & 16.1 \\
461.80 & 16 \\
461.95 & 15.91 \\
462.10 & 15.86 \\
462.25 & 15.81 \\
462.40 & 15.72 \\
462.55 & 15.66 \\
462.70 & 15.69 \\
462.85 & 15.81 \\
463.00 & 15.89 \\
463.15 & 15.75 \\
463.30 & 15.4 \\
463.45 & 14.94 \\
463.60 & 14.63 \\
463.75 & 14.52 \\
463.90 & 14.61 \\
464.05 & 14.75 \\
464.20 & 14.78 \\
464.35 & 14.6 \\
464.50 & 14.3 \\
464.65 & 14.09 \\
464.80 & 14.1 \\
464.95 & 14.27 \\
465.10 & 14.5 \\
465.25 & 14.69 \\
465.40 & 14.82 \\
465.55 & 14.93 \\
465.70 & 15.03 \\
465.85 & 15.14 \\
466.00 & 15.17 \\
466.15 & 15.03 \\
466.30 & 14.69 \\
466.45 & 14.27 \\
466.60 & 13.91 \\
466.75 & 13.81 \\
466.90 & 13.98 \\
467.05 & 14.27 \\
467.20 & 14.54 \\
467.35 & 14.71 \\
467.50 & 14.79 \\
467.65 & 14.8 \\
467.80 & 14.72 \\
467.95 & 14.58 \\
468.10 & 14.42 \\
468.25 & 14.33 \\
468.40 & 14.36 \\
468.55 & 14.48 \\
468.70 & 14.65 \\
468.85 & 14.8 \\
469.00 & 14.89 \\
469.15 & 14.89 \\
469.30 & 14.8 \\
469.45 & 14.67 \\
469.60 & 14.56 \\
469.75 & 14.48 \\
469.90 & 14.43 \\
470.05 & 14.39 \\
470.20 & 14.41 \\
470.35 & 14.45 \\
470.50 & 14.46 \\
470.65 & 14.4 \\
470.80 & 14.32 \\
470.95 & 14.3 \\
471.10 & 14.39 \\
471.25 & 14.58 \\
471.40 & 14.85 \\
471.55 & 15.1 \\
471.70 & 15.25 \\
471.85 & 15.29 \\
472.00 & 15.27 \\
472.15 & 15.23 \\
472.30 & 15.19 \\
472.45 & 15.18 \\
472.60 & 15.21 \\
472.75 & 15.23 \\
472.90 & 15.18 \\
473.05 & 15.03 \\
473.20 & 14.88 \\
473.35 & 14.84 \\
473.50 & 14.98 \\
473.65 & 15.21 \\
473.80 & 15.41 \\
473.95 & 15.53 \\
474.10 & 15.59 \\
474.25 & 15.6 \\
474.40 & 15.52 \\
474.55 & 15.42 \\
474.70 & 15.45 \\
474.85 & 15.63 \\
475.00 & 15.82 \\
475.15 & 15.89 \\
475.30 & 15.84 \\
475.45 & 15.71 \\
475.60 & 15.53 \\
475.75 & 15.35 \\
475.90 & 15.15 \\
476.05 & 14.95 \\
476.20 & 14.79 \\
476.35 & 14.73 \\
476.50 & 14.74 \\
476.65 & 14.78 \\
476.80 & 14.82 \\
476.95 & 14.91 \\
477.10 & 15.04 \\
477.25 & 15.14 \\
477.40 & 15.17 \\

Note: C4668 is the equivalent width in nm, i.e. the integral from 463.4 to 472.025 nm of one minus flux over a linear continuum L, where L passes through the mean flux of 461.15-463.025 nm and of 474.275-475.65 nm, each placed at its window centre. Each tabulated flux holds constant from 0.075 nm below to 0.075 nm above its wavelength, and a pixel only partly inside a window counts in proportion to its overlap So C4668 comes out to 0.64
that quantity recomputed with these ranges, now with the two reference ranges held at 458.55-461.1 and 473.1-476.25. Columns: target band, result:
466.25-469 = 0.124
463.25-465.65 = 0.066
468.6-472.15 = 0.128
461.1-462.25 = -0.079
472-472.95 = 0.006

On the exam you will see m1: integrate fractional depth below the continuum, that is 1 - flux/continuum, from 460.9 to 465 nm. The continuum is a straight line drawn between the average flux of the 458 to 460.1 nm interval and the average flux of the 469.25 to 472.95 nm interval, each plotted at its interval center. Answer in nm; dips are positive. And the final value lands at -0.18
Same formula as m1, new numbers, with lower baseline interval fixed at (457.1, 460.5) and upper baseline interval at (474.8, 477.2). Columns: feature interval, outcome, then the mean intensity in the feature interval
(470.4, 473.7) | 0.04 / 14.9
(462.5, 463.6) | -0.05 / 15.5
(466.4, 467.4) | 0.05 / 14.2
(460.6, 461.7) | -0.07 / 15.7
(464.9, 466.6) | 0.02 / 14.7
